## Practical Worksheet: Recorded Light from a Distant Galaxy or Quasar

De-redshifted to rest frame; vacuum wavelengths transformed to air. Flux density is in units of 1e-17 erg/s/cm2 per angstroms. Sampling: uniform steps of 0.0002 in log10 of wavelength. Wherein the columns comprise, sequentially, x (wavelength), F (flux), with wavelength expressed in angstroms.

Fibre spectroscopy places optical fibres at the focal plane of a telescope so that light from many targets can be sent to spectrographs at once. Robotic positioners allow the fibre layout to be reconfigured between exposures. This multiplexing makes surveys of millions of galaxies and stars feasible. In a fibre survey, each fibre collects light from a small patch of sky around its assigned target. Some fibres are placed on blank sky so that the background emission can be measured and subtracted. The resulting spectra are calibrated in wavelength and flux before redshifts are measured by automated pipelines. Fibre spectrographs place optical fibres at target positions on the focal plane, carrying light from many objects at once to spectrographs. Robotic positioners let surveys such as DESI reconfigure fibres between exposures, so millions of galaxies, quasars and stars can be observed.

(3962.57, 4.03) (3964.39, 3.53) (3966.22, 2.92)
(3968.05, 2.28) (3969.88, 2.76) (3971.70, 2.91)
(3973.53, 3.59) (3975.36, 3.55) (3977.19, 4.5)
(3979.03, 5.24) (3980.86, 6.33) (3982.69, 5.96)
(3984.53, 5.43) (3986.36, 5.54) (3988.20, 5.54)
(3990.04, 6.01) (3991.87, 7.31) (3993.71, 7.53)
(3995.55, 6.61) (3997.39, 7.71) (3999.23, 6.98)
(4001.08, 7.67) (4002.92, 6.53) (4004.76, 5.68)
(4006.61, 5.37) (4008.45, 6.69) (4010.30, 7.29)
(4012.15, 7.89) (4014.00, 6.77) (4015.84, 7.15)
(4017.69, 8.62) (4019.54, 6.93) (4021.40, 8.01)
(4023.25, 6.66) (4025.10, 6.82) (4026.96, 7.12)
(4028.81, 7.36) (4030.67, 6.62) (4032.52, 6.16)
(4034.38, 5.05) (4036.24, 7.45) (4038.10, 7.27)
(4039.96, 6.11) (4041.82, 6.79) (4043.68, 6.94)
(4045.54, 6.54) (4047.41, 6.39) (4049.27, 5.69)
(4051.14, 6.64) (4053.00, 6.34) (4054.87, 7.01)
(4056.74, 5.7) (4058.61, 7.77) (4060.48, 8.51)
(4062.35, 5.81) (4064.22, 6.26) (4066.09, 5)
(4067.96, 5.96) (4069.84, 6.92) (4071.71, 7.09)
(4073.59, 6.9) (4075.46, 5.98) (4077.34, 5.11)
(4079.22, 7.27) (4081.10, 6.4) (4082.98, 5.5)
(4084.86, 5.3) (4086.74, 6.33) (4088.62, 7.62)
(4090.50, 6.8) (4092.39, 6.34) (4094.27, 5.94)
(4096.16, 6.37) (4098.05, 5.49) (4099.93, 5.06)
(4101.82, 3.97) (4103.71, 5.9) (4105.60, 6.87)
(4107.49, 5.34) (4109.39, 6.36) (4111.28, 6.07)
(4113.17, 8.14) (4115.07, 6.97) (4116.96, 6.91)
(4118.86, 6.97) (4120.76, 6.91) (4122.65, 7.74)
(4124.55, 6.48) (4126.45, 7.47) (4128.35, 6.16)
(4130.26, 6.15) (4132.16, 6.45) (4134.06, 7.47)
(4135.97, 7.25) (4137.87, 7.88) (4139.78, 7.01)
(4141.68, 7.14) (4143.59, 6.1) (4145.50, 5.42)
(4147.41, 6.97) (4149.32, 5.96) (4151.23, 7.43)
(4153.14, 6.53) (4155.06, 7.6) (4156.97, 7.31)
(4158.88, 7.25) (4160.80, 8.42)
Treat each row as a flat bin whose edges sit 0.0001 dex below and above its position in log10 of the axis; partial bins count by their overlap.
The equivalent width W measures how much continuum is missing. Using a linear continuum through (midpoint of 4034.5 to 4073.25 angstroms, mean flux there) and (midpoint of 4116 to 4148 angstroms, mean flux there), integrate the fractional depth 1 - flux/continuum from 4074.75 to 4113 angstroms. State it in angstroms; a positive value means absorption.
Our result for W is 3.8 angstroms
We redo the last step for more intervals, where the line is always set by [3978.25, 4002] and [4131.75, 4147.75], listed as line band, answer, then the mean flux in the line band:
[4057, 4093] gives 1.3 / 6.45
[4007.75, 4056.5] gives -2.0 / 6.84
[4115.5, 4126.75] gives -0.4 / 7.06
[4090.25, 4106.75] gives 2.3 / 5.81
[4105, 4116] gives 0.3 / 6.61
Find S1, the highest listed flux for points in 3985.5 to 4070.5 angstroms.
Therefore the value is 8.62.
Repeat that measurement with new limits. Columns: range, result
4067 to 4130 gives 8.14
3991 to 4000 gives 7.71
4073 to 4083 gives 7.27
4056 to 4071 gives 8.51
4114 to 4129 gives 7.74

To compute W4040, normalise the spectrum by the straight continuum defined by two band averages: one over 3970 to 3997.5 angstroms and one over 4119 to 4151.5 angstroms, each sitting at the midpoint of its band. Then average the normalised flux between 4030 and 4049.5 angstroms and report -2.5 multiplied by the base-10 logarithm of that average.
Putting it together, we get -0.09 mag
